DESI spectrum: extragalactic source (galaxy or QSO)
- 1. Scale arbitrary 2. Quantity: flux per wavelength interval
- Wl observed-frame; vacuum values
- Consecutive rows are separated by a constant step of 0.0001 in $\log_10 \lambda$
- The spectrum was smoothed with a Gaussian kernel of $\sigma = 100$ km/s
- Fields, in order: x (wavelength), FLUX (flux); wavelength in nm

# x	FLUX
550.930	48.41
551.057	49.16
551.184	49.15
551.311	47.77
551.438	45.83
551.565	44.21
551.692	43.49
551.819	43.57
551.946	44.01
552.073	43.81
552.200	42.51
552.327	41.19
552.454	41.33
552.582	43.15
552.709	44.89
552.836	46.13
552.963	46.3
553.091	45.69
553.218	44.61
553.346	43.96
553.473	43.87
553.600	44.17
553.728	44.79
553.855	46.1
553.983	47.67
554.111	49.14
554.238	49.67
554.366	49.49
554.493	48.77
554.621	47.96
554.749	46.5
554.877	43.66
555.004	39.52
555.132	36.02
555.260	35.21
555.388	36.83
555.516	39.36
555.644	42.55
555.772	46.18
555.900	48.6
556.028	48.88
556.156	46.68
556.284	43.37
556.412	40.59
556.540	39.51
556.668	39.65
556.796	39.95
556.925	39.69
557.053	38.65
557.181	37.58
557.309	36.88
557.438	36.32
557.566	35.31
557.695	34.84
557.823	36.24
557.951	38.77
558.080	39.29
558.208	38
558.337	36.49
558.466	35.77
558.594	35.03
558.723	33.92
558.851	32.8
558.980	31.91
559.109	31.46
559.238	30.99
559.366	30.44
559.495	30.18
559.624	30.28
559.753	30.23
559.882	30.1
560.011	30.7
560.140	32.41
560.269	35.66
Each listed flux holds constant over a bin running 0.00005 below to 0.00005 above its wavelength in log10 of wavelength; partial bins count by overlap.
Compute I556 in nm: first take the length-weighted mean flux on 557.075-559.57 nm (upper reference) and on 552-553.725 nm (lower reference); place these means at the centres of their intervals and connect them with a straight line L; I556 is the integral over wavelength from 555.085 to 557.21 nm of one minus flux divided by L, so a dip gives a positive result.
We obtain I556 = -0.15 nm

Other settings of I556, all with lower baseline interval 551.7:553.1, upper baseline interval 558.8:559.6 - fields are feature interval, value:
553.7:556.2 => -0.36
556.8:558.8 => -0.19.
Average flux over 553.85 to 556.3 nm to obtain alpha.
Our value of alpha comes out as 44.6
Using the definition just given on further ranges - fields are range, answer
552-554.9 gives 45.5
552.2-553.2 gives 44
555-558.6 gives 39.4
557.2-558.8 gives 36.4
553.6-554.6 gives 47.7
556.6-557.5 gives 38.4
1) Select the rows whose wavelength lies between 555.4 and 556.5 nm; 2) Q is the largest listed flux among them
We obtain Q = 48.88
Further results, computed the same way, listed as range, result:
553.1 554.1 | 47.67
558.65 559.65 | 33.92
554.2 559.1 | 49.67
